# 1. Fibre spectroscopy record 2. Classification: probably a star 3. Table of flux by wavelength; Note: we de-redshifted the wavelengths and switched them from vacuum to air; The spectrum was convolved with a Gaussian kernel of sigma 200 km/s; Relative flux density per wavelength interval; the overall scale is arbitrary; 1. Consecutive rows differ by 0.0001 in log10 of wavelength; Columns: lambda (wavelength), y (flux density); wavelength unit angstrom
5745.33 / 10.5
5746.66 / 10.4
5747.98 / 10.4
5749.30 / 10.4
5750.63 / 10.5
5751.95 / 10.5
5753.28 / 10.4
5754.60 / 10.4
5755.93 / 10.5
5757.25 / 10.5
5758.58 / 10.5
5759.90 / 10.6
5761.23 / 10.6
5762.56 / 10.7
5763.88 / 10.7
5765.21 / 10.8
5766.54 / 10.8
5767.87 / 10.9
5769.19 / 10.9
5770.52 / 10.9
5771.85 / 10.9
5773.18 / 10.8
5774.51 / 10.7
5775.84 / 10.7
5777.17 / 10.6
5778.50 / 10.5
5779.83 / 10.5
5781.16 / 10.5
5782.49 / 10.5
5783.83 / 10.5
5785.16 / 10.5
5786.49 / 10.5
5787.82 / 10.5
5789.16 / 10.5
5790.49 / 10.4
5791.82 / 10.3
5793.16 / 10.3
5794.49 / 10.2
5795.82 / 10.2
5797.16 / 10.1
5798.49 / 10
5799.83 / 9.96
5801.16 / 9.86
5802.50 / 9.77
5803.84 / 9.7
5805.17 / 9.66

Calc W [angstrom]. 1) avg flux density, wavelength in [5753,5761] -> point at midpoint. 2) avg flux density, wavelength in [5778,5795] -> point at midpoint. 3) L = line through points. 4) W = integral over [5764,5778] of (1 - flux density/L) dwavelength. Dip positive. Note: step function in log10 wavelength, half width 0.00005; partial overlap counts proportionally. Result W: -0.4 angstrom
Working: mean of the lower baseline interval 10.5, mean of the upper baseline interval 10.4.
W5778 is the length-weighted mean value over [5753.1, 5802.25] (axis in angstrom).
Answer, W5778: 10.5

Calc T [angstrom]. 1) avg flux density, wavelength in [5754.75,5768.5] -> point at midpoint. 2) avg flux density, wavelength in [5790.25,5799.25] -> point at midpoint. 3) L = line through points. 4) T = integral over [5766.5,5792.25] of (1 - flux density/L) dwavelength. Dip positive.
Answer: -0.52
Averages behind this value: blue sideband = 10.6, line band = 10.6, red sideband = 10.2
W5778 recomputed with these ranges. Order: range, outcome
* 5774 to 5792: 10.5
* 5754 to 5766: 10.6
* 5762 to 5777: 10.8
